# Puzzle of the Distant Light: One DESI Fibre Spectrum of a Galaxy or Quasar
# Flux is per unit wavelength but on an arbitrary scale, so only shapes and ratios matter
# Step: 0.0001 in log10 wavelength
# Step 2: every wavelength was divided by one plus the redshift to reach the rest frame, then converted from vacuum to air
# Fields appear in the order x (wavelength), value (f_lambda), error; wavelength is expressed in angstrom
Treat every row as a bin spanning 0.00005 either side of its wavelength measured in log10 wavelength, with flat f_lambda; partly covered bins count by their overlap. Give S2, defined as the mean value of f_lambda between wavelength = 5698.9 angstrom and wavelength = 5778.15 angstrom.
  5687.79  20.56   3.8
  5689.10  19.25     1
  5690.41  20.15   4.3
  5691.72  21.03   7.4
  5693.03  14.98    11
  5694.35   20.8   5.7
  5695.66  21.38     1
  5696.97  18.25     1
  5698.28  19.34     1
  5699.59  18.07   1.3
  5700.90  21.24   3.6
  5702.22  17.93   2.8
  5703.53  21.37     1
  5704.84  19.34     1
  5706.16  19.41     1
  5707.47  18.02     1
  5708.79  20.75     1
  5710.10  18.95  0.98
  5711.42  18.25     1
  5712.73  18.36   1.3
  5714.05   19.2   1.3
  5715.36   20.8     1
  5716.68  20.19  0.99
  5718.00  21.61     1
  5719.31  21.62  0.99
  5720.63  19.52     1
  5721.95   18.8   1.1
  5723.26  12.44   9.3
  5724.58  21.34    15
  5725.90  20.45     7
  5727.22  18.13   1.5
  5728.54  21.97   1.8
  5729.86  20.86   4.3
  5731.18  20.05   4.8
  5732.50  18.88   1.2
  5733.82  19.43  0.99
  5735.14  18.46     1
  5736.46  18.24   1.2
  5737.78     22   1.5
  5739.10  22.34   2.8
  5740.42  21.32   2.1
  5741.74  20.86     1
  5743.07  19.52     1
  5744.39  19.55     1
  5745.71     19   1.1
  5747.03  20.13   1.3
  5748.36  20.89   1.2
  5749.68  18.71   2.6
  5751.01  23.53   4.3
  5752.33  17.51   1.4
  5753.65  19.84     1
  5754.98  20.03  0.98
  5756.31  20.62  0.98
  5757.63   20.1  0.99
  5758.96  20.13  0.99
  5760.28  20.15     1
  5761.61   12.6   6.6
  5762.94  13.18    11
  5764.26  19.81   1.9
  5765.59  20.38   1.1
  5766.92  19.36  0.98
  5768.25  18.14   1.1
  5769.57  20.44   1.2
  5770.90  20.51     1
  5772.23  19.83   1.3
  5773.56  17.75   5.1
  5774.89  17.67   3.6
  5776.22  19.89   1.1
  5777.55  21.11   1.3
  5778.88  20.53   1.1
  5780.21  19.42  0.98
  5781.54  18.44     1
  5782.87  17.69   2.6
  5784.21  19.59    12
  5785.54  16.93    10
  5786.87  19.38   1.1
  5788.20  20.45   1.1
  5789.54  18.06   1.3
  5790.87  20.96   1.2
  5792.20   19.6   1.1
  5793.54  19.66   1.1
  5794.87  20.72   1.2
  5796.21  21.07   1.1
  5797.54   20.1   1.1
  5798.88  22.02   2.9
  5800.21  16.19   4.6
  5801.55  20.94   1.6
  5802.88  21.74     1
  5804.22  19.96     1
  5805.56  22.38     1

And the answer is 19.5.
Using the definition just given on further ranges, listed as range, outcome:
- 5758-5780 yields 18.9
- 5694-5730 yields 19.6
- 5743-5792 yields 19.2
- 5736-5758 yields 20.3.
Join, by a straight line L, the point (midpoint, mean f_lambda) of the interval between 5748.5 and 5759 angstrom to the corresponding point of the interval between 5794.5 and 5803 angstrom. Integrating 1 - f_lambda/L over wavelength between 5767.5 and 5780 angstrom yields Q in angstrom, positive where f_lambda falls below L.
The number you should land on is 0.40 angstrom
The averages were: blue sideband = 20.1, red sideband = 20.3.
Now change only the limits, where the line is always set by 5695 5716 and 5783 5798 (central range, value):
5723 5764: 0.0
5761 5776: 1.0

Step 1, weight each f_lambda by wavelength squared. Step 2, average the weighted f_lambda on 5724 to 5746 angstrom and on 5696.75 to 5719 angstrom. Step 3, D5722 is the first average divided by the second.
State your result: 1.04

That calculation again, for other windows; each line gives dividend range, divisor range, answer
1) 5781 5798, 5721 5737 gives 1.04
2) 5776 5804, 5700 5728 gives 1.04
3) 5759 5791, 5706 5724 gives 1.00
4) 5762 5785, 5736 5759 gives 0.94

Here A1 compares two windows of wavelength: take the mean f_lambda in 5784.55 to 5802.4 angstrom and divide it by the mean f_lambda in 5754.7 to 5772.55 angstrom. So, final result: 1.04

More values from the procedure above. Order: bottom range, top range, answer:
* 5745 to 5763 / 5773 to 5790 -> 0.99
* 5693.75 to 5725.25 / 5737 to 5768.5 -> 1.01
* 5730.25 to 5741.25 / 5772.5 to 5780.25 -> 0.96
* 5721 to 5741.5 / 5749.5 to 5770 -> 0.97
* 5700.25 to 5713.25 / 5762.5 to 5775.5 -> 0.97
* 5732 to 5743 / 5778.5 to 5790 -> 0.94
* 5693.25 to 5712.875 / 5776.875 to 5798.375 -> 1.01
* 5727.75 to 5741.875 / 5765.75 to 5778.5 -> 0.96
